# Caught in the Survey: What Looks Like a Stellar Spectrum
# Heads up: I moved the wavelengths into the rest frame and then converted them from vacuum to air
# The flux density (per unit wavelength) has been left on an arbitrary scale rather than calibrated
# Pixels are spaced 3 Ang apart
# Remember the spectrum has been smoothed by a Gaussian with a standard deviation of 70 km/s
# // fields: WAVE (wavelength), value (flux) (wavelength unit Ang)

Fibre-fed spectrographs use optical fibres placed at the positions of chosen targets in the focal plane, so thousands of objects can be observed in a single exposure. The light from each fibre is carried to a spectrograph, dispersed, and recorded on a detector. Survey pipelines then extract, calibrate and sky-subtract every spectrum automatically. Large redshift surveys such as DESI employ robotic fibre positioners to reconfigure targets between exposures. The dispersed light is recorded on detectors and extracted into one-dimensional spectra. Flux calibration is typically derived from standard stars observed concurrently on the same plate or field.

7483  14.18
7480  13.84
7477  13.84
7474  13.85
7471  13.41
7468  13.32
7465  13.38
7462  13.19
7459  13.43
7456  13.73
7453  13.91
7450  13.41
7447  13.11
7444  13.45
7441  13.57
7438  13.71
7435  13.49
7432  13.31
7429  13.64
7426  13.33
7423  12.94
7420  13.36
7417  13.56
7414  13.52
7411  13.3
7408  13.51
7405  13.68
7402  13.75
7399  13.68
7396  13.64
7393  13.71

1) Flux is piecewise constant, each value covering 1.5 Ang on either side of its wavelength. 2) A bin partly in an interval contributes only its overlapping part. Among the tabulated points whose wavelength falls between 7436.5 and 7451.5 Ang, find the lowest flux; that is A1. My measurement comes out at 13.11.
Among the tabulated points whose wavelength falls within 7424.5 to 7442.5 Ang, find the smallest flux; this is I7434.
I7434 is 13.31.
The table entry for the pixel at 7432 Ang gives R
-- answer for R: 13.31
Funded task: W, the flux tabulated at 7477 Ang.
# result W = 13.84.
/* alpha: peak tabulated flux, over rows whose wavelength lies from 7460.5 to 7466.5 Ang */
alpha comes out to 13.38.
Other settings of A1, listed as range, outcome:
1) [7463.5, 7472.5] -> 13.32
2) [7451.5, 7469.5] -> 13.19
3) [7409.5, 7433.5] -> 12.94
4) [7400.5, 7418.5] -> 13.3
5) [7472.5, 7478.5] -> 13.84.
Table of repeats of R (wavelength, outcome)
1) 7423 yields 12.94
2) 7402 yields 13.75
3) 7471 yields 13.41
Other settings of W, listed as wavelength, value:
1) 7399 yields 13.68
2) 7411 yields 13.3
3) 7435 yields 13.49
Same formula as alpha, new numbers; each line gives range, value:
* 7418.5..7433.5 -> 13.64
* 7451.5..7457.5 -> 13.91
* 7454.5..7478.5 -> 13.85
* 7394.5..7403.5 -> 13.75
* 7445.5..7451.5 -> 13.41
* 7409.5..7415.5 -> 13.52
